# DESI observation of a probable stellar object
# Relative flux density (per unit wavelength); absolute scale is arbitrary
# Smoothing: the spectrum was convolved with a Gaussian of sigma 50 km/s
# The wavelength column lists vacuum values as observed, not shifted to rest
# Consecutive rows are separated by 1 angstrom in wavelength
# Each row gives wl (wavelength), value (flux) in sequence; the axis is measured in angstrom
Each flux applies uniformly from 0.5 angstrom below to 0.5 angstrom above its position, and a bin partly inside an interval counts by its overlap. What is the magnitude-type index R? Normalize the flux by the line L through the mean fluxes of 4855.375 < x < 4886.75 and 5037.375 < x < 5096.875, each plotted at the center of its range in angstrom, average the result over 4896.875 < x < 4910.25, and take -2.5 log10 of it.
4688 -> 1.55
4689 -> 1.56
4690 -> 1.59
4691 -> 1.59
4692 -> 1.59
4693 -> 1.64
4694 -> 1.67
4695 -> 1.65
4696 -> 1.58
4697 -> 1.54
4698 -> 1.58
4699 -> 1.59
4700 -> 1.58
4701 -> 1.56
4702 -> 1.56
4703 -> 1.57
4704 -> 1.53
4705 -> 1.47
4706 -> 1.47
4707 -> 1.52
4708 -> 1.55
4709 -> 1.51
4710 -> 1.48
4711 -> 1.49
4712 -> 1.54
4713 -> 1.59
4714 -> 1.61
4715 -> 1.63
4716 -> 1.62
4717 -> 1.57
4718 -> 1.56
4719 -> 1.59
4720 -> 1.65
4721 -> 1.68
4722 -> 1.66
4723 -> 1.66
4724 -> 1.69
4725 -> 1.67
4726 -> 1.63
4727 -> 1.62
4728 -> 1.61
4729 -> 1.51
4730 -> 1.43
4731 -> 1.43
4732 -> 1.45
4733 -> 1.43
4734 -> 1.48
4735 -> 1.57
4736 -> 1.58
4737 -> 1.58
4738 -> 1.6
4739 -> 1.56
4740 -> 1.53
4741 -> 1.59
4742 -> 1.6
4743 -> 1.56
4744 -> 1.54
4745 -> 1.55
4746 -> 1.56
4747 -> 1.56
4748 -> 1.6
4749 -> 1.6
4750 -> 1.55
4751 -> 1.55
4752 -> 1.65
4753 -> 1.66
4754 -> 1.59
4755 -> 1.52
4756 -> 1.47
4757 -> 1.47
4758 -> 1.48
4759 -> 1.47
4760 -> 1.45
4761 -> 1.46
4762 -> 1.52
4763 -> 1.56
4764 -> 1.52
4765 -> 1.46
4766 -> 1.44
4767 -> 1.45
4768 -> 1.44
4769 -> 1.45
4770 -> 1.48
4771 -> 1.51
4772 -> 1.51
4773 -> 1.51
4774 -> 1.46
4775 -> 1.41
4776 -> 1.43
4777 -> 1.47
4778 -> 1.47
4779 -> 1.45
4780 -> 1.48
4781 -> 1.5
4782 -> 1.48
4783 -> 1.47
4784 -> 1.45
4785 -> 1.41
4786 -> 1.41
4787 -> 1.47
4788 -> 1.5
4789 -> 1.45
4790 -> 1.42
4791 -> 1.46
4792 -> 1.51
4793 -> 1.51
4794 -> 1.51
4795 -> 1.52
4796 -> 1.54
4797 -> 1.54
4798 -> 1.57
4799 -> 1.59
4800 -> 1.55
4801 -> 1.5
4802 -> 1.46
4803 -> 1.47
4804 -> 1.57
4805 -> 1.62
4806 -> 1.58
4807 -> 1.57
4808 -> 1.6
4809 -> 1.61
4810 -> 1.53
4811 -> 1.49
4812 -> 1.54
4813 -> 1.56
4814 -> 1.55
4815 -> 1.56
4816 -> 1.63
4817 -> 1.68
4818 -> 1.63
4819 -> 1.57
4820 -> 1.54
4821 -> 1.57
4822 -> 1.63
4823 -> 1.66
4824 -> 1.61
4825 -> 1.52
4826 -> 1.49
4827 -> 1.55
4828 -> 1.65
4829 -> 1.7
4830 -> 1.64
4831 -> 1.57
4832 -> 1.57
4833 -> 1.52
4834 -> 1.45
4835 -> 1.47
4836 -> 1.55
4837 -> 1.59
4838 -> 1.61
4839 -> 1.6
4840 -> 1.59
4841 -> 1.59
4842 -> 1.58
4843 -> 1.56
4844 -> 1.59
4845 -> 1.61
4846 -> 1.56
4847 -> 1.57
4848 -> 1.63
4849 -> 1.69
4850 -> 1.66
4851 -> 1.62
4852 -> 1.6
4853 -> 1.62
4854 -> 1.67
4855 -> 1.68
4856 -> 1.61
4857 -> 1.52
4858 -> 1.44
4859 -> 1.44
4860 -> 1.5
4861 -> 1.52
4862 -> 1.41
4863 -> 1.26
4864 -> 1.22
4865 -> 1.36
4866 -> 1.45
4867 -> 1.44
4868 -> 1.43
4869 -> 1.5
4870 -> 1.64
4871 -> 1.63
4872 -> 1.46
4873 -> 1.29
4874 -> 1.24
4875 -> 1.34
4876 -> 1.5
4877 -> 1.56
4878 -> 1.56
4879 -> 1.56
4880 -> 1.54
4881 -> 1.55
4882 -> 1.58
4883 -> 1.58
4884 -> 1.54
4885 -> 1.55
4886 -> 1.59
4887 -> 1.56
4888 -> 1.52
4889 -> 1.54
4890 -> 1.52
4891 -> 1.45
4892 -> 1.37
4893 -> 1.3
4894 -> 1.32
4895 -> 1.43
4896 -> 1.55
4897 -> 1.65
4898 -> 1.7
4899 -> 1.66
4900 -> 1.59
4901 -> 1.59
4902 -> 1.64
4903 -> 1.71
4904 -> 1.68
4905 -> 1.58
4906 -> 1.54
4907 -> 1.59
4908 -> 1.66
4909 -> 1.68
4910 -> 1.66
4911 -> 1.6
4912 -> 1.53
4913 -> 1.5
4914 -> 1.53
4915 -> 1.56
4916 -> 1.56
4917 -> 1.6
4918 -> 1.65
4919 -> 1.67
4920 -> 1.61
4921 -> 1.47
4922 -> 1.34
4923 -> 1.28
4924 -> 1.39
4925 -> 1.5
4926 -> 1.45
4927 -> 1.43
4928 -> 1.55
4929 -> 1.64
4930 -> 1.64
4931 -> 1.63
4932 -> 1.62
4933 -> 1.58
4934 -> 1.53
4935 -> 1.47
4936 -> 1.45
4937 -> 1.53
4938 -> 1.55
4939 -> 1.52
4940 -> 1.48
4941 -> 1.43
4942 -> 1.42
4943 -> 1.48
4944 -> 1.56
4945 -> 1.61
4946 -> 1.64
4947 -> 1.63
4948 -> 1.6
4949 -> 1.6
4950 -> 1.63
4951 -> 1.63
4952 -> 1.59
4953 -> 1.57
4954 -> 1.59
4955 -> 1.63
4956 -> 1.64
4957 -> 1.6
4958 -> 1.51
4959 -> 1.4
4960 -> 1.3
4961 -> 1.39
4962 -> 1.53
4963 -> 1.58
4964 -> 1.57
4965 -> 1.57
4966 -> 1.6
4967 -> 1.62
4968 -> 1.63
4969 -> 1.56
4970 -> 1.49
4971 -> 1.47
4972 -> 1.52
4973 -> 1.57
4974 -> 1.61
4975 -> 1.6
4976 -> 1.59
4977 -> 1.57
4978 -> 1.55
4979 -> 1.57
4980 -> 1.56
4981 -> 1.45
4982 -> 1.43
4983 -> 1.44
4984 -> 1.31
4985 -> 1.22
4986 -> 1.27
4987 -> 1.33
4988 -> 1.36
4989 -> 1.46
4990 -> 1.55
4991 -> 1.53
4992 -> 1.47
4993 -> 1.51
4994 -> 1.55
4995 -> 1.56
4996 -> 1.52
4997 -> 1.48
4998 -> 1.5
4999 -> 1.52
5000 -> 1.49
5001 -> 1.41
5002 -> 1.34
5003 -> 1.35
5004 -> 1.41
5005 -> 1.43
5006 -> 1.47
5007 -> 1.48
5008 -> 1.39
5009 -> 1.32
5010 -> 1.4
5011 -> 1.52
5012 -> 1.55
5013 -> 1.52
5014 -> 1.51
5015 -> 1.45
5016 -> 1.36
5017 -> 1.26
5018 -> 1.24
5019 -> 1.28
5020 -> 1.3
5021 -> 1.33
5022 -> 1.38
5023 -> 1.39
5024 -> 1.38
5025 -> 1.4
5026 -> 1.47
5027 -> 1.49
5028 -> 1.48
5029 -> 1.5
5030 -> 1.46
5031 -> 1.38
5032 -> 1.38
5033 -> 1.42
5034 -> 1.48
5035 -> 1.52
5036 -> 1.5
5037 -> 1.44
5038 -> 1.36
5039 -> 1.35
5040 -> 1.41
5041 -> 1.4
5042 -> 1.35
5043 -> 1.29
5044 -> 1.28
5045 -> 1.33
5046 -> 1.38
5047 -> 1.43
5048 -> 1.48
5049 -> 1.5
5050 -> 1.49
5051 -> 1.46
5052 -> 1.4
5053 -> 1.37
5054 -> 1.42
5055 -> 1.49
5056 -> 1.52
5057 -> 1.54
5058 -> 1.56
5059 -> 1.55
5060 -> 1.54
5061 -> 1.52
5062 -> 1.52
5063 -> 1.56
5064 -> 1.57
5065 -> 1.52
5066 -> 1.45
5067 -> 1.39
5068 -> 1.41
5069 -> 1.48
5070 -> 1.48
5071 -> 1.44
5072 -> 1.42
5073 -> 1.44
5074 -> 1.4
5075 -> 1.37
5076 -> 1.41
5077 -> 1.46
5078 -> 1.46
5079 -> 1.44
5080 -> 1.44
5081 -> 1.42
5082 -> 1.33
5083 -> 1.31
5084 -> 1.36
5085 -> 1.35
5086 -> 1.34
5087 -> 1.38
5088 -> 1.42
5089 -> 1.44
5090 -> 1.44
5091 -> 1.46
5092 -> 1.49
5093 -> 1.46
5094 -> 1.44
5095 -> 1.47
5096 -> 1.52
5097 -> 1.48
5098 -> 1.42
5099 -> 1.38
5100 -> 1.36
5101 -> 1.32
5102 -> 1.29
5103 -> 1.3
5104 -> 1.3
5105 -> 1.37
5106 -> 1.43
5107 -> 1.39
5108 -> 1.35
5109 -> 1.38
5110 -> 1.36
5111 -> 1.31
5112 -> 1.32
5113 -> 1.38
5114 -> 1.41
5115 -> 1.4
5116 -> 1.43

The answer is -0.12 mag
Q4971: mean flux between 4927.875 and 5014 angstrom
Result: 1.51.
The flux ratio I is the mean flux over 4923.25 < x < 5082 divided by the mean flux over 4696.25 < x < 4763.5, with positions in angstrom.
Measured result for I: 0.95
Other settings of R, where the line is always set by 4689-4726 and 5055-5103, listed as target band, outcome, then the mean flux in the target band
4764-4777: 0.068 mag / 1.47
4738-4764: 0.015 mag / 1.55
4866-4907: -0.007 mag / 1.52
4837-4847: -0.038 mag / 1.59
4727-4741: 0.034 mag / 1.53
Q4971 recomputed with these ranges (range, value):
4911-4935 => 1.53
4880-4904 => 1.55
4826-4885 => 1.53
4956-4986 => 1.51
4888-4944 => 1.54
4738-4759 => 1.56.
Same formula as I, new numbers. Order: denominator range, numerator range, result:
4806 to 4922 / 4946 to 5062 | 0.95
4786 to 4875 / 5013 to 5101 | 0.93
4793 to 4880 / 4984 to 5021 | 0.92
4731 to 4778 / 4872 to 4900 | 0.99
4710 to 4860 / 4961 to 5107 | 0.93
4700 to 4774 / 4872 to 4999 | 0.99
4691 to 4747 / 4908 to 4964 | 0.98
